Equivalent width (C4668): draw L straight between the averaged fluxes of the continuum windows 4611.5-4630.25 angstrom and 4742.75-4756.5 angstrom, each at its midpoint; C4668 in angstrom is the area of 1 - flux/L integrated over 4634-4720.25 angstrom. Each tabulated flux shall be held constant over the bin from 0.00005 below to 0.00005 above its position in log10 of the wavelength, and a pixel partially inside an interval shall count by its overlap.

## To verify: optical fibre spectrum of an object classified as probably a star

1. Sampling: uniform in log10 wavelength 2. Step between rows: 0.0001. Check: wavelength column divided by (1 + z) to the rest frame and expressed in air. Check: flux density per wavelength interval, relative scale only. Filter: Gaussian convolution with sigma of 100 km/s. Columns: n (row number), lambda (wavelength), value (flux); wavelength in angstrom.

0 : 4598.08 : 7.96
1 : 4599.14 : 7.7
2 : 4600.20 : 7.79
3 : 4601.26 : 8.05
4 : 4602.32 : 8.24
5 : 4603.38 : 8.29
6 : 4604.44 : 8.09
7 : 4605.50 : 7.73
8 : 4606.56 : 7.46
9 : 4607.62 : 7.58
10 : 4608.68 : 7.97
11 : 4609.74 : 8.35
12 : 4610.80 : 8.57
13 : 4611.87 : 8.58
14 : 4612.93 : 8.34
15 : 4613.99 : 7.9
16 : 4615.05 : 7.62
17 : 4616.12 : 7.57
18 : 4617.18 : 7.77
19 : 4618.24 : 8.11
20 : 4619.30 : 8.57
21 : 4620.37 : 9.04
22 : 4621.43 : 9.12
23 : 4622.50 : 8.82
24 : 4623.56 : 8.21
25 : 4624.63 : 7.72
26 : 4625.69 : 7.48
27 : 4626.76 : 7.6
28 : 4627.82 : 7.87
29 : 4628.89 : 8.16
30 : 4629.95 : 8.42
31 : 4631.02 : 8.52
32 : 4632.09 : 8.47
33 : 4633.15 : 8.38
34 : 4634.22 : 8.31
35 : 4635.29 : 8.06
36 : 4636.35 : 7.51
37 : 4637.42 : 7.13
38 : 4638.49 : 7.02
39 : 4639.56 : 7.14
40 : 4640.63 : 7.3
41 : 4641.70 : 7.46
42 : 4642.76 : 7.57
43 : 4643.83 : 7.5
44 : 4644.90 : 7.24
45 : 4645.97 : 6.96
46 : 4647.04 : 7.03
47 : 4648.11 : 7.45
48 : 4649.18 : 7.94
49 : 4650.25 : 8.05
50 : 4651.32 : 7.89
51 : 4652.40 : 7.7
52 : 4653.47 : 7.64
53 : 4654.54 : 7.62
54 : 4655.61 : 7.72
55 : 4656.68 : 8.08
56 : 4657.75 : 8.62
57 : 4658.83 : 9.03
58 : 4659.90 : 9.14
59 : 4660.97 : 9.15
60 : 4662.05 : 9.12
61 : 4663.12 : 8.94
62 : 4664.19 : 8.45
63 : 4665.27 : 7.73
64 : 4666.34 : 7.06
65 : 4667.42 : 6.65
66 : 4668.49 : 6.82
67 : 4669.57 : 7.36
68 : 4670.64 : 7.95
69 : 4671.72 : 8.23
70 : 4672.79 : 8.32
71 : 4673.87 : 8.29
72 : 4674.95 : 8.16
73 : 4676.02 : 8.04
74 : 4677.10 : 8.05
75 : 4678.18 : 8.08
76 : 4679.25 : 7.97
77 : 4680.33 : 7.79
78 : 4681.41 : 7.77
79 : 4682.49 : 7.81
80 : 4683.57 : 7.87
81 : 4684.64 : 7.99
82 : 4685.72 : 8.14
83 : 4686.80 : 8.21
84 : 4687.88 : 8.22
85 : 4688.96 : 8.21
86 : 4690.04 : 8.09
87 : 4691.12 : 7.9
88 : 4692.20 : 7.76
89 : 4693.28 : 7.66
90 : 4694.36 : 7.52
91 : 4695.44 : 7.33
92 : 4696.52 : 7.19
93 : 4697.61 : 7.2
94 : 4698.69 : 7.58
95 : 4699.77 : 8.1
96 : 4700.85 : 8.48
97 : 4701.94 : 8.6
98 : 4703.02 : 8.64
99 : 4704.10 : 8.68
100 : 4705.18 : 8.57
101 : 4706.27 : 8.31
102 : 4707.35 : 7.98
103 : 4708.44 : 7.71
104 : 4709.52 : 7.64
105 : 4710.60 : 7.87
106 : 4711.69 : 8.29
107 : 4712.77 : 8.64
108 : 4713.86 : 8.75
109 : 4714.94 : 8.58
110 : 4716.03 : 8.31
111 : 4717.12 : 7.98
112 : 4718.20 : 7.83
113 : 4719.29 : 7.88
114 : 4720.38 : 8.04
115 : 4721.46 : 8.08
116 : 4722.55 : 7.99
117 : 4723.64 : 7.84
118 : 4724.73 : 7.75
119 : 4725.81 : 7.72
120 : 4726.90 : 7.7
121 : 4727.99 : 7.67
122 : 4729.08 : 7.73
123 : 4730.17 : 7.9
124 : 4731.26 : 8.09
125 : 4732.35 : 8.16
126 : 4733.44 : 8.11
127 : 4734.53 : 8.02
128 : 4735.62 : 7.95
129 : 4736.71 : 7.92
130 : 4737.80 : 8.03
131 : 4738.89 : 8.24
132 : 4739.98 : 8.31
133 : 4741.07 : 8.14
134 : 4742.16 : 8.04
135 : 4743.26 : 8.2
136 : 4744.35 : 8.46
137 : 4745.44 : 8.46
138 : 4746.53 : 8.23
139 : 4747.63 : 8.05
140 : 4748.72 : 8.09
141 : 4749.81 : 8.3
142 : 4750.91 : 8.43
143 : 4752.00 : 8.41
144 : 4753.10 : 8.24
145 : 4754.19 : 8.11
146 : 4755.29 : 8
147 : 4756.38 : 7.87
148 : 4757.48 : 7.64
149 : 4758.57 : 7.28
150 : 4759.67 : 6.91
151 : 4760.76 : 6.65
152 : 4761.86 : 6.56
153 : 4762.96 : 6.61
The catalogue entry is 2.7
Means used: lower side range 8.16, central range 7.93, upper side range 8.23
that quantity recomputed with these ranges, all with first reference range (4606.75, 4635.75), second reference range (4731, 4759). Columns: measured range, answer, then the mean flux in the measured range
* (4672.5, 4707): 0.54 angstrom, 8.01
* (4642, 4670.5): 1.04 angstrom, 7.86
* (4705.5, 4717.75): -0.09 angstrom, 8.19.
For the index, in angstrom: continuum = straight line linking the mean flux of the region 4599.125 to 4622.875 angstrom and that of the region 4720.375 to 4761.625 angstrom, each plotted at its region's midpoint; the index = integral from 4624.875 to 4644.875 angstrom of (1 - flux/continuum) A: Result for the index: 0.9 angstrom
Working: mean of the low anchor 8.15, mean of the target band 7.76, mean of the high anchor 7.96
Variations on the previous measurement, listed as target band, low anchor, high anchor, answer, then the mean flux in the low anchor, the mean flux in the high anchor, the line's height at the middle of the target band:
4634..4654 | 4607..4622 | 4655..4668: 1.8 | 8.22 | 8.3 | 8.27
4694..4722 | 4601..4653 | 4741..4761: -0.4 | 7.91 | 7.99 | 7.96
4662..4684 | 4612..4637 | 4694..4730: 0.5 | 8.16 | 8.01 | 8.07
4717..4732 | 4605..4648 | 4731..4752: 0.5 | 7.9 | 8.18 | 8.14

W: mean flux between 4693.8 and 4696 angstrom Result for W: 7.44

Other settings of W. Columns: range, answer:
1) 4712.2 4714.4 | 8.7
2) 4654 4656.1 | 7.68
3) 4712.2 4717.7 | 8.45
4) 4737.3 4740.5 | 8.2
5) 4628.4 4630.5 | 8.3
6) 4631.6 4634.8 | 8.38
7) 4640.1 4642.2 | 7.37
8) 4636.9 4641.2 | 7.14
